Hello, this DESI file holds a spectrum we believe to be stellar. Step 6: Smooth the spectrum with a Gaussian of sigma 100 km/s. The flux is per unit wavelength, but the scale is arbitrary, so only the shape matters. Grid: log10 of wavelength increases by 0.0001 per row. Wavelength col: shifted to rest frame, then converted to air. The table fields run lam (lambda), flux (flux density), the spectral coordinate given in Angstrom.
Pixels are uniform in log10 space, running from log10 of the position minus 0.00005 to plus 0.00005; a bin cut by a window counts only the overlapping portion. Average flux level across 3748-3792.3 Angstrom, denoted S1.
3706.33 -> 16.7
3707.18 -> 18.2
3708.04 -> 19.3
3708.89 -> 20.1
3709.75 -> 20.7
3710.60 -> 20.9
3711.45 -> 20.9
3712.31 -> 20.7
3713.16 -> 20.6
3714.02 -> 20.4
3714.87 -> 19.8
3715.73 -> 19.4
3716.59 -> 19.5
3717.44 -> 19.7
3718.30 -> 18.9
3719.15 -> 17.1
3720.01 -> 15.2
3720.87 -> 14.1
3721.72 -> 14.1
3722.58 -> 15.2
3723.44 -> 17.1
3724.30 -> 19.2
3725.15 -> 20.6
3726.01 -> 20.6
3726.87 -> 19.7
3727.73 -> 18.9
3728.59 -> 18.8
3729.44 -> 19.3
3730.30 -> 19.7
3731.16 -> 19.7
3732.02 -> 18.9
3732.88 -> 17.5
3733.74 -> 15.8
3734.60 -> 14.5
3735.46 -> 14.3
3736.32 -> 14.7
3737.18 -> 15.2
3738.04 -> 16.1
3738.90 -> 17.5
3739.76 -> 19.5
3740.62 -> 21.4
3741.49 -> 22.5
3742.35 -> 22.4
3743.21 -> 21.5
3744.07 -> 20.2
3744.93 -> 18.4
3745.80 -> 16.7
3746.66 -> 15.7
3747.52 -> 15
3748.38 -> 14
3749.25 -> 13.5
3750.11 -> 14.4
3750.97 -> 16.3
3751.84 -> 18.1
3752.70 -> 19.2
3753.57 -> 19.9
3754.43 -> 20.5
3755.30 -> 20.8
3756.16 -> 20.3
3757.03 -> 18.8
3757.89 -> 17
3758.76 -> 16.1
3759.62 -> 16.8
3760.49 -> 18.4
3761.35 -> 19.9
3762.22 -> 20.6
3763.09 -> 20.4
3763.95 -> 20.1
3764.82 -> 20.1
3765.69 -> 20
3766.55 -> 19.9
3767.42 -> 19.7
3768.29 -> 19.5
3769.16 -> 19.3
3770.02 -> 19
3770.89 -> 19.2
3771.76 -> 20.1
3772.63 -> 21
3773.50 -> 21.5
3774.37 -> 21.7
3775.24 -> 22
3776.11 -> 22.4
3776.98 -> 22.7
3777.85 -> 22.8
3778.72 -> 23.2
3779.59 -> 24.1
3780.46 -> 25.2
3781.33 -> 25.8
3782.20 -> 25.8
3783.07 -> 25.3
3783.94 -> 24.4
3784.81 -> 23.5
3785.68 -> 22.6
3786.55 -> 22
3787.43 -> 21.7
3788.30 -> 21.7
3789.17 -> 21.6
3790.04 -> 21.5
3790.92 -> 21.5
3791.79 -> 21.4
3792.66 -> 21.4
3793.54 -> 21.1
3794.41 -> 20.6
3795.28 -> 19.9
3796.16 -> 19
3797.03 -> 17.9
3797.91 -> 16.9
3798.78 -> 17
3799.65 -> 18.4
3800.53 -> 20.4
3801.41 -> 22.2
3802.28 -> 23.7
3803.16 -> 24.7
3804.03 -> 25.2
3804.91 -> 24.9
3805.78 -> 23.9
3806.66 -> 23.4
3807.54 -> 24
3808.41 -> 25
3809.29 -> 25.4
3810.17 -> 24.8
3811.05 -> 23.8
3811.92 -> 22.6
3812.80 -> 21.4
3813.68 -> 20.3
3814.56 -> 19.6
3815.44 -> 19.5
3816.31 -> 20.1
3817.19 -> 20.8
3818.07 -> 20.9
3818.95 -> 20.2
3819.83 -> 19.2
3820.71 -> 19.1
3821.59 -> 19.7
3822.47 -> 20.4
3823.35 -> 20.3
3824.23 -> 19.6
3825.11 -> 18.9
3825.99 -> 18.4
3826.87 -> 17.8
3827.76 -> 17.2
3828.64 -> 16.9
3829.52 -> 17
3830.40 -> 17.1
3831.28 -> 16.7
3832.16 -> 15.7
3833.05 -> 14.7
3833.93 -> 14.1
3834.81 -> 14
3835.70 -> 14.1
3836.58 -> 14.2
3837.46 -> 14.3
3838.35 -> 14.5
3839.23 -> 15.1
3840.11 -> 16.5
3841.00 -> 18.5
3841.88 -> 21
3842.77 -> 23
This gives 20.6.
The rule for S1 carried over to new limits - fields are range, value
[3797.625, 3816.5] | 22.2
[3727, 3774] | 18.5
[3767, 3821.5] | 21.8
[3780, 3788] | 24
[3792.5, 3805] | 20.8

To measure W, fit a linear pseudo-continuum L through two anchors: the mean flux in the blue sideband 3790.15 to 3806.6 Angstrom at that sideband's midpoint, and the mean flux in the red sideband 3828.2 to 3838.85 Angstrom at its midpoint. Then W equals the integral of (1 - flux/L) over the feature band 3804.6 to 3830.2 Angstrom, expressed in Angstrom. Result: -3.9 Angstrom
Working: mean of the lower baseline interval 21.2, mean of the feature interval 20.8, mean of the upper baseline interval 15.3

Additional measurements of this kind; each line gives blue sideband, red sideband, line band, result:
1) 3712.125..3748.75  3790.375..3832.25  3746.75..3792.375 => -2.5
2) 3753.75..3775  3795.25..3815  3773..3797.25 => -1.8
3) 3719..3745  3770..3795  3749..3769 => 1.6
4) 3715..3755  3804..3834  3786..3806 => -1.7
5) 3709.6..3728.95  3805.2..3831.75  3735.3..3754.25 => 1.5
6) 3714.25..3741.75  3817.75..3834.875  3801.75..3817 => -4.3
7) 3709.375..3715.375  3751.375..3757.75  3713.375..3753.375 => 4.4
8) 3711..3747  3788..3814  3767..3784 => -1.3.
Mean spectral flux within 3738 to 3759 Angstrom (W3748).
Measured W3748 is 18.3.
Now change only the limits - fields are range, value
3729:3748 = 18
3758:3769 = 19.2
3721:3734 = 18.3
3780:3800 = 21.6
